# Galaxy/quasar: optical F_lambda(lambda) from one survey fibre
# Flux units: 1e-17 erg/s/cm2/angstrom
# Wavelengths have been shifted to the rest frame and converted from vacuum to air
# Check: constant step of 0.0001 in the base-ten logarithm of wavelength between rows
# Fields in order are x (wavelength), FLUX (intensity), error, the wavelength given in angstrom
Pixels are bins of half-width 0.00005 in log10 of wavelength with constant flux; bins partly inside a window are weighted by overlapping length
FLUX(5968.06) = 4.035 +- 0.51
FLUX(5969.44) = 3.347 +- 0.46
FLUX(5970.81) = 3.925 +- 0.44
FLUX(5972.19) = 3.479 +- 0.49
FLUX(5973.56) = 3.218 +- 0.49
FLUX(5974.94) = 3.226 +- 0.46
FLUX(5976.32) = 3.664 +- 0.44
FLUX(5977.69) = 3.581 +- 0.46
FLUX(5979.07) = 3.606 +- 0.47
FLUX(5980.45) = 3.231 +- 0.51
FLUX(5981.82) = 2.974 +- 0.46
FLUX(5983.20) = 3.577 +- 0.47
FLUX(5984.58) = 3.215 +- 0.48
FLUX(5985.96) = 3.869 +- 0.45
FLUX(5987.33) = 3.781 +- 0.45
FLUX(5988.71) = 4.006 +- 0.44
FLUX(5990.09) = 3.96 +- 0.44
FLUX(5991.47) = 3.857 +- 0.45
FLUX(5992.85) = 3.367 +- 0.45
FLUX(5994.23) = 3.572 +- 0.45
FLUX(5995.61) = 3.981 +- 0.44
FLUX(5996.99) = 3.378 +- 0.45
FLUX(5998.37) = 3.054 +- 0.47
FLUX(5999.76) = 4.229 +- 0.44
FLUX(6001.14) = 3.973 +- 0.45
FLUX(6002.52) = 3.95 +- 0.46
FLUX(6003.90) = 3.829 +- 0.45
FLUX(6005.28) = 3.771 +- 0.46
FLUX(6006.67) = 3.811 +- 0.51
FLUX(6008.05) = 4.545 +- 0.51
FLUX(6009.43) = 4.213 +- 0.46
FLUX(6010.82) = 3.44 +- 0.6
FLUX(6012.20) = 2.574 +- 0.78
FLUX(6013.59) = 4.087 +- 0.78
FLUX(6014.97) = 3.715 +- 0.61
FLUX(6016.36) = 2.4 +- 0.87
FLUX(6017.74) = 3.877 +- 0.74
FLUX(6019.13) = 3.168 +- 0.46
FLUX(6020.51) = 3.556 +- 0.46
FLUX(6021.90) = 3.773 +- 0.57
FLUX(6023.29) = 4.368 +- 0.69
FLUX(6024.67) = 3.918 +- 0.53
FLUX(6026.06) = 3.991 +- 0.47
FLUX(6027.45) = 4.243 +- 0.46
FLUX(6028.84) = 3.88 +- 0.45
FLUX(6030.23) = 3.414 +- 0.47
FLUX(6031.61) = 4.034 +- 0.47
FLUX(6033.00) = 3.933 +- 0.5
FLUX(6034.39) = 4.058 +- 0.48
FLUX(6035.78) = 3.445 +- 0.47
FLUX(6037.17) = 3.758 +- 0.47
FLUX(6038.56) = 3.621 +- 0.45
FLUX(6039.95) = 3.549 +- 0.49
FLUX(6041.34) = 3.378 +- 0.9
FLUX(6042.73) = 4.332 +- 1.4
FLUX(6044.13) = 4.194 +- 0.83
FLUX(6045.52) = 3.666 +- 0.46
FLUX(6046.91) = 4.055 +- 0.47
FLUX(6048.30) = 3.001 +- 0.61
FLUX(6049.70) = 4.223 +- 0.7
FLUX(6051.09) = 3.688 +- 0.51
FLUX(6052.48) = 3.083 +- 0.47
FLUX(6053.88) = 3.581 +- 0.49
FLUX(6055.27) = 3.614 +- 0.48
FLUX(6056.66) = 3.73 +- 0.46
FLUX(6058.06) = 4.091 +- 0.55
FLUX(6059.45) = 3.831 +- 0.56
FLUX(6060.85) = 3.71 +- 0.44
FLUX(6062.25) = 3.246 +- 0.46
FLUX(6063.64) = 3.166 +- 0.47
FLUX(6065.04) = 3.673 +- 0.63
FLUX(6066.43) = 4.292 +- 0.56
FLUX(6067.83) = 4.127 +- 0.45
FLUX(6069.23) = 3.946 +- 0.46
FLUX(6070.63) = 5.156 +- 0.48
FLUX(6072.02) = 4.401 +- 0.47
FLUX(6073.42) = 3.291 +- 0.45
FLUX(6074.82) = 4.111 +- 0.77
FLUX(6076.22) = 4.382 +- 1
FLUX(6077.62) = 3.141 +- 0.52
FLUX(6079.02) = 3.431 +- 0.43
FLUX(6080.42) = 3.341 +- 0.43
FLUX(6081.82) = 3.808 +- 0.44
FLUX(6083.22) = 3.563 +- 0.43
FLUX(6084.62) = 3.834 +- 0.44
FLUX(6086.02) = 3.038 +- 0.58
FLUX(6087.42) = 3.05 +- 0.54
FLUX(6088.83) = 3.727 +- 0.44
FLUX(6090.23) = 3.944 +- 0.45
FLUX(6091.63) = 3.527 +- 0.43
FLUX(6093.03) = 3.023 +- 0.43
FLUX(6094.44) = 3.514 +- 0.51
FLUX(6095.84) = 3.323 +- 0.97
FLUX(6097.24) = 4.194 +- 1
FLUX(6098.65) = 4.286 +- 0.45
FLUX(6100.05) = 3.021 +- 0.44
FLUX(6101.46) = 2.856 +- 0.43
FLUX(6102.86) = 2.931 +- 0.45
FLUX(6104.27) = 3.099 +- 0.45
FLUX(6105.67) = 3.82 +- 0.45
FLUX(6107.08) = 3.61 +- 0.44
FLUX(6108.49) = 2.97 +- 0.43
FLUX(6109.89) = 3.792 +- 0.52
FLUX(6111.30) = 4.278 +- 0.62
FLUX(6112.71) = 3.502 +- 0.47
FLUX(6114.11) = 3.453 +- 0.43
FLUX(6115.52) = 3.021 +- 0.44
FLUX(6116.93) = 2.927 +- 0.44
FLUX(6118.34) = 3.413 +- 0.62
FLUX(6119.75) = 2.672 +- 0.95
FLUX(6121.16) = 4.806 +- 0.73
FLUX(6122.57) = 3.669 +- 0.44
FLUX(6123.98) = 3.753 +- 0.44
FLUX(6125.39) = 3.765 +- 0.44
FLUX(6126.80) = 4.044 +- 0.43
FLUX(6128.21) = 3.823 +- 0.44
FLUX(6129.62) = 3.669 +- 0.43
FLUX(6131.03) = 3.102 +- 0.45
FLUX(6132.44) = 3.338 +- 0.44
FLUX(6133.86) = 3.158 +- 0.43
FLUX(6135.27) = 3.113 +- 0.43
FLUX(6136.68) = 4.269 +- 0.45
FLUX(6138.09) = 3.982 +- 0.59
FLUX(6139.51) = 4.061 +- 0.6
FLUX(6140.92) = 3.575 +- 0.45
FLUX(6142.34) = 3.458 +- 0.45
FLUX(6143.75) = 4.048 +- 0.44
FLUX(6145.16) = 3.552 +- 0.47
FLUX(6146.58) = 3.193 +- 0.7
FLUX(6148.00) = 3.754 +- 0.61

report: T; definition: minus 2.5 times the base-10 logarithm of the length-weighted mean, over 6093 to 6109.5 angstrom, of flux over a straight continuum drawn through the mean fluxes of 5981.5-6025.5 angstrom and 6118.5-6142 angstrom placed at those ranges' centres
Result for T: 0.08 mag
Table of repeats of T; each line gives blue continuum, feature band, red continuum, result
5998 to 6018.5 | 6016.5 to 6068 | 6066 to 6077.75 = 0.05 mag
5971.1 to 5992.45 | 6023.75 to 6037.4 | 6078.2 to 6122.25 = -0.11 mag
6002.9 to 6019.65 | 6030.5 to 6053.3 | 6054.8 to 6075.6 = 0.01 mag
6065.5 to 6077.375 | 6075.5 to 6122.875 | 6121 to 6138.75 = 0.13 mag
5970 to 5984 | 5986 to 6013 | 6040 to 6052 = -0.06 mag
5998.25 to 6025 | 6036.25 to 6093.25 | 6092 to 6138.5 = -0.03 mag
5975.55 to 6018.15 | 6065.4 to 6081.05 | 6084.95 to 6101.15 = -0.12 mag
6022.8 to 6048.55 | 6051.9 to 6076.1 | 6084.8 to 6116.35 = -0.05 mag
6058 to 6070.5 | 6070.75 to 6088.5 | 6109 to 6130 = 0.03 mag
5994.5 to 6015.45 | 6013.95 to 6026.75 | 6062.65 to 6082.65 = 0.04 mag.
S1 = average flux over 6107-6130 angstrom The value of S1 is 3.6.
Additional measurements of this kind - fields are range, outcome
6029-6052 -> 3.77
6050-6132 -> 3.62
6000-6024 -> 3.72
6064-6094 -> 3.74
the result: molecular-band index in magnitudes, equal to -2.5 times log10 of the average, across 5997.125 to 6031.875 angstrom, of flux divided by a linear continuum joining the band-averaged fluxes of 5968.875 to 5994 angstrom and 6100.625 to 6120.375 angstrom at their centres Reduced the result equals -0.08 mag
